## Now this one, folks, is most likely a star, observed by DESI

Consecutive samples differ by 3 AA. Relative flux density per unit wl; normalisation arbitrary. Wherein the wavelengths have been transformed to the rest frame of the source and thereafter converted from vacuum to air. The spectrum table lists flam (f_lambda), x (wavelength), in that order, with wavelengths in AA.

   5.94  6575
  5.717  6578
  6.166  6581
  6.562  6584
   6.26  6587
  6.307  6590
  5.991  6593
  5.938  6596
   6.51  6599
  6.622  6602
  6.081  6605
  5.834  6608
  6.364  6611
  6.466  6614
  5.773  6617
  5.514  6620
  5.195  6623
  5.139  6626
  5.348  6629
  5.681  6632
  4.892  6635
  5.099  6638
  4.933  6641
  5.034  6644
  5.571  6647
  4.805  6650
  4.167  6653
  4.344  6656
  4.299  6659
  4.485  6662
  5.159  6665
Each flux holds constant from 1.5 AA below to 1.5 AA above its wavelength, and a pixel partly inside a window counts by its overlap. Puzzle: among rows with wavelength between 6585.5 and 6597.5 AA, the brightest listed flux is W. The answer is 6.307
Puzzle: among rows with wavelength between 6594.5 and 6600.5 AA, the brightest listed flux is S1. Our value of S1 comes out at 6.51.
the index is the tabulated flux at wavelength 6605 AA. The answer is 6.081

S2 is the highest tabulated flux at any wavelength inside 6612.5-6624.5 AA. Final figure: 6.466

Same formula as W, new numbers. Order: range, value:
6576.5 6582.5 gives 6.166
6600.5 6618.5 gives 6.622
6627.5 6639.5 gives 5.681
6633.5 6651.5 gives 5.571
